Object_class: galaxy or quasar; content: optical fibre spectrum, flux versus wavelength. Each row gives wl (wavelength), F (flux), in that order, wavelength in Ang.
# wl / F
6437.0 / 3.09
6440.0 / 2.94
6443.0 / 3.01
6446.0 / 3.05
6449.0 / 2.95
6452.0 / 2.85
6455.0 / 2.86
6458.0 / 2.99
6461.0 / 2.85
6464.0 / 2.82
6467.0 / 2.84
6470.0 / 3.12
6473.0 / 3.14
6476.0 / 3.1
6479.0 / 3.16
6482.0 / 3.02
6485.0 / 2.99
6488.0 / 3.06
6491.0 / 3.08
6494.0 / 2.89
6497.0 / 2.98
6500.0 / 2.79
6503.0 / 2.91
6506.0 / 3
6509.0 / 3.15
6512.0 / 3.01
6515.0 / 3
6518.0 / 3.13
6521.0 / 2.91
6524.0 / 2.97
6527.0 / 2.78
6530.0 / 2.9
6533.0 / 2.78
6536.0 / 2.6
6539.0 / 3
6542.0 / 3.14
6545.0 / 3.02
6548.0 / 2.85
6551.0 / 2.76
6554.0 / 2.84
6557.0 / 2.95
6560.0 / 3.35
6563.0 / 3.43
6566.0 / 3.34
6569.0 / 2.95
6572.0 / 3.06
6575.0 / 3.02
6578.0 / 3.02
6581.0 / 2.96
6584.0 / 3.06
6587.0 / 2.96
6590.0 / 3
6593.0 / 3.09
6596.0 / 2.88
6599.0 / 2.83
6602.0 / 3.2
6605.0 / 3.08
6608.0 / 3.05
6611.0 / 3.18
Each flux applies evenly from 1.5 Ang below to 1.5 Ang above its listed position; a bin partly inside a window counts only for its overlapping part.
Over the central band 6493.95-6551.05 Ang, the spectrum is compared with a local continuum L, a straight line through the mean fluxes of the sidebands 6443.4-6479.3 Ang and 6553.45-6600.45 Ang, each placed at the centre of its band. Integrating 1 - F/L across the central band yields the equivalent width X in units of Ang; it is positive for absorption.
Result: 1.5 Ang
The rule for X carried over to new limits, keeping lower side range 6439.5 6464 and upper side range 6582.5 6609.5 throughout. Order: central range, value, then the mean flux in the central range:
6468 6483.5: -0.81 Ang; 3.1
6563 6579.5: -0.60 Ang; 3.11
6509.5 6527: -0.14 Ang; 2.99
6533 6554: 0.72 Ang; 2.88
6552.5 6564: -0.52 Ang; 3.13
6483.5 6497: -0.22 Ang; 3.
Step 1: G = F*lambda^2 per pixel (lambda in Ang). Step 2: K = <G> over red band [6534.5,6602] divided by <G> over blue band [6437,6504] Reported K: 1.0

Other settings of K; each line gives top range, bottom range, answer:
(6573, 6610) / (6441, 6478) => 1.06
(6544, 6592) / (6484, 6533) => 1.04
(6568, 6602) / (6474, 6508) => 1.03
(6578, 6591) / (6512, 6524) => 1.02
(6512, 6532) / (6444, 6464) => 1.03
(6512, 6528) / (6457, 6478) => 1.01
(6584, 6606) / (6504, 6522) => 1.02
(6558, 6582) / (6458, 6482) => 1.08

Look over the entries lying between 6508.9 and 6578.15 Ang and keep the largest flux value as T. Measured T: 3.43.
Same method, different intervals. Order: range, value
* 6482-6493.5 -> 3.08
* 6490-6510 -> 3.15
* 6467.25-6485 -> 3.16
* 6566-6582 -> 3.34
